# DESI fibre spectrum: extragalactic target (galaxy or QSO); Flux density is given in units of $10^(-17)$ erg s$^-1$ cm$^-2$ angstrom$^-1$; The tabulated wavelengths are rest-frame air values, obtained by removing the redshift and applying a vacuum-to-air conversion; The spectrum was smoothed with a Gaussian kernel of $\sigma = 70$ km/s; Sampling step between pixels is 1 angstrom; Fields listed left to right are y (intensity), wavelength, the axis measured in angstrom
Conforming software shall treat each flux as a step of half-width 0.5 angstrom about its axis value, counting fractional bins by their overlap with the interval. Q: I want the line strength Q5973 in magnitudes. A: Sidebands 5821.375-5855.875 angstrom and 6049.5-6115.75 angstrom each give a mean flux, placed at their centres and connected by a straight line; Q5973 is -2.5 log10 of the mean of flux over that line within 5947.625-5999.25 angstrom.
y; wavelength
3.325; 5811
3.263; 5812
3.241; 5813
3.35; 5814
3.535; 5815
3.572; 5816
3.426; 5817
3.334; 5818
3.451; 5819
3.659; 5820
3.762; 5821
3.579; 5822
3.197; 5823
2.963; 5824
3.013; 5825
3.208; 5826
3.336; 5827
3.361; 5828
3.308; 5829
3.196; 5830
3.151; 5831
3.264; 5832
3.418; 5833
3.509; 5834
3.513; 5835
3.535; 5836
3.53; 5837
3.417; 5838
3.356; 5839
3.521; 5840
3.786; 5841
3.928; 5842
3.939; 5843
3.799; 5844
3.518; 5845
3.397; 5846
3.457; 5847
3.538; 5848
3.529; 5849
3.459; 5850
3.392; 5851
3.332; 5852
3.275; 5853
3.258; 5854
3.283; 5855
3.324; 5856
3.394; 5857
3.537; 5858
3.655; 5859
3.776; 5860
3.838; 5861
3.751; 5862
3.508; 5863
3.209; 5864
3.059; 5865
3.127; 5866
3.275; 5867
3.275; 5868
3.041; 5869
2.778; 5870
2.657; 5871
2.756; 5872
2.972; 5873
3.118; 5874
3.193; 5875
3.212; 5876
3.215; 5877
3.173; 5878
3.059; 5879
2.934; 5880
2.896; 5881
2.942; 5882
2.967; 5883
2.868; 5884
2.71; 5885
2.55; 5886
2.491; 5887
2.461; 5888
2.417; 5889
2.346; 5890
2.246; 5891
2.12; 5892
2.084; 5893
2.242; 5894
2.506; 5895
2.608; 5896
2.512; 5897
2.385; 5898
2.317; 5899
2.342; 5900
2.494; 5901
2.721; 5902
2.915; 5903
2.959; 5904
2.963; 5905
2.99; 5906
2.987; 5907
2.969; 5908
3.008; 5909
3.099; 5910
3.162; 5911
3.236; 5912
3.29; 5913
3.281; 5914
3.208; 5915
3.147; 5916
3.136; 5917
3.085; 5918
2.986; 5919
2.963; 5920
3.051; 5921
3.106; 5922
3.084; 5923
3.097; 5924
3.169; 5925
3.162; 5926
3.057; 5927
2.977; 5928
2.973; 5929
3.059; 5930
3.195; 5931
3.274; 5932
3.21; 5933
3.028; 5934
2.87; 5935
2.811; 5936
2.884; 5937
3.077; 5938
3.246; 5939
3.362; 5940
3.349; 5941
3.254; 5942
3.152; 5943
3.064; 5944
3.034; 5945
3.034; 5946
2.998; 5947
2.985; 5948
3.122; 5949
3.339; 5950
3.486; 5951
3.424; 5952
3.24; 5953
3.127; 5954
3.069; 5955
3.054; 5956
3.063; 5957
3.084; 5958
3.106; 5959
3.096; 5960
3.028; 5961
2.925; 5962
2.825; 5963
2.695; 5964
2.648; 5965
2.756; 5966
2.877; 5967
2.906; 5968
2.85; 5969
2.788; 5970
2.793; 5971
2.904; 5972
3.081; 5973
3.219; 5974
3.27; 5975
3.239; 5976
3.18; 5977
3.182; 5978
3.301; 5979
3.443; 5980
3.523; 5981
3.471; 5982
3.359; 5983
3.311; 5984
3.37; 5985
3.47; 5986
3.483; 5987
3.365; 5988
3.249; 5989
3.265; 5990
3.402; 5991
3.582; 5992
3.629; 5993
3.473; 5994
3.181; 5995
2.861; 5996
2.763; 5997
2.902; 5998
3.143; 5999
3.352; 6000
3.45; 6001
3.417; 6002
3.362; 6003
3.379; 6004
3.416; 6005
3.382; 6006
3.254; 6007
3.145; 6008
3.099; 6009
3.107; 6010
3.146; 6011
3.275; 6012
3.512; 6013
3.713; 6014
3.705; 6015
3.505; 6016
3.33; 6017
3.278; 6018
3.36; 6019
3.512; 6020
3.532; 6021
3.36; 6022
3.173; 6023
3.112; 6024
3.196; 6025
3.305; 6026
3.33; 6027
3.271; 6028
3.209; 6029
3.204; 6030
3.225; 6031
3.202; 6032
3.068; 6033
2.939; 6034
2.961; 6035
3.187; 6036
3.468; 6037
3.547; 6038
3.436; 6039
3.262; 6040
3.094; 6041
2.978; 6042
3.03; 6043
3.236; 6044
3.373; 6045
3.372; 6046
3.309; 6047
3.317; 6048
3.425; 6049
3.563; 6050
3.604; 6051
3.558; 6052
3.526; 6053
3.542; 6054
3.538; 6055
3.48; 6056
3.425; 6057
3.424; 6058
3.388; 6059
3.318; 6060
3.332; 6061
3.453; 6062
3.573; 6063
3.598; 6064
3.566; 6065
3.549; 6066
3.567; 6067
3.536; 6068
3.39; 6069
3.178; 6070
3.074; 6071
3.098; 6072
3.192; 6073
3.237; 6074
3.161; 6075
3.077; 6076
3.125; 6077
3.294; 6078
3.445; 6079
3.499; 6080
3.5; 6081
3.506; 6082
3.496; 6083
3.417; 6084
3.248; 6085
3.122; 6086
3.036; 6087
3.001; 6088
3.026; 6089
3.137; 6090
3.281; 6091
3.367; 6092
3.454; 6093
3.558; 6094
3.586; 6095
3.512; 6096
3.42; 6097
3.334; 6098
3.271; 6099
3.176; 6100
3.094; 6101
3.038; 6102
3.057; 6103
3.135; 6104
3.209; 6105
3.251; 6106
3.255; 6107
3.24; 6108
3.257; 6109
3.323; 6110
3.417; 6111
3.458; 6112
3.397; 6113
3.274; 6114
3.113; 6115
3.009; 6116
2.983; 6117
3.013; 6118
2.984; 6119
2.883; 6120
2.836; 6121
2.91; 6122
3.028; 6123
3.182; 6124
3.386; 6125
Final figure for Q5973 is 0.07 mag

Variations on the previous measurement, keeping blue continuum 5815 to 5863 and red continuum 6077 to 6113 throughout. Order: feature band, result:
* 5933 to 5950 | 0.10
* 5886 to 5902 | 0.39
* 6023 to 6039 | 0.04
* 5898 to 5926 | 0.15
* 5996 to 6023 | 0.01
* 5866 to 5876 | 0.14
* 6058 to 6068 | -0.05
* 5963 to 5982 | 0.11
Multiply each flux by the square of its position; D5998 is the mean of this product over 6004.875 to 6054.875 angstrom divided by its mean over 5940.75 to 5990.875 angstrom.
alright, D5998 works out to 1.08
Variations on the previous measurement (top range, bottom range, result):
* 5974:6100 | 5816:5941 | 1.12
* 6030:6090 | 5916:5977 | 1.13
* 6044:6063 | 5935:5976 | 1.16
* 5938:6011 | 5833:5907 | 1.07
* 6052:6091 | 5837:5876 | 1.06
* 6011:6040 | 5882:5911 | 1.31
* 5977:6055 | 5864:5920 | 1.21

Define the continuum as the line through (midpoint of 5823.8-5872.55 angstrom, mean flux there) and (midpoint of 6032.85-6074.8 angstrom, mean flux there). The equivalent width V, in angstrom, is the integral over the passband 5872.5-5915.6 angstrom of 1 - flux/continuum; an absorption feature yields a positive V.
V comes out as 7.38 angstrom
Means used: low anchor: 3.38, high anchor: 3.35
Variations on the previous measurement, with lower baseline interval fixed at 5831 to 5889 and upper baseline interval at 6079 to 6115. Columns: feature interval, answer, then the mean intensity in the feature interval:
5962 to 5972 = 1.4 angstrom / 2.81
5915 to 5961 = 2.3 angstrom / 3.11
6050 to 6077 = -0.9 angstrom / 3.4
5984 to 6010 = -0.1 angstrom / 3.29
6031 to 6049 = 0.3 angstrom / 3.23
